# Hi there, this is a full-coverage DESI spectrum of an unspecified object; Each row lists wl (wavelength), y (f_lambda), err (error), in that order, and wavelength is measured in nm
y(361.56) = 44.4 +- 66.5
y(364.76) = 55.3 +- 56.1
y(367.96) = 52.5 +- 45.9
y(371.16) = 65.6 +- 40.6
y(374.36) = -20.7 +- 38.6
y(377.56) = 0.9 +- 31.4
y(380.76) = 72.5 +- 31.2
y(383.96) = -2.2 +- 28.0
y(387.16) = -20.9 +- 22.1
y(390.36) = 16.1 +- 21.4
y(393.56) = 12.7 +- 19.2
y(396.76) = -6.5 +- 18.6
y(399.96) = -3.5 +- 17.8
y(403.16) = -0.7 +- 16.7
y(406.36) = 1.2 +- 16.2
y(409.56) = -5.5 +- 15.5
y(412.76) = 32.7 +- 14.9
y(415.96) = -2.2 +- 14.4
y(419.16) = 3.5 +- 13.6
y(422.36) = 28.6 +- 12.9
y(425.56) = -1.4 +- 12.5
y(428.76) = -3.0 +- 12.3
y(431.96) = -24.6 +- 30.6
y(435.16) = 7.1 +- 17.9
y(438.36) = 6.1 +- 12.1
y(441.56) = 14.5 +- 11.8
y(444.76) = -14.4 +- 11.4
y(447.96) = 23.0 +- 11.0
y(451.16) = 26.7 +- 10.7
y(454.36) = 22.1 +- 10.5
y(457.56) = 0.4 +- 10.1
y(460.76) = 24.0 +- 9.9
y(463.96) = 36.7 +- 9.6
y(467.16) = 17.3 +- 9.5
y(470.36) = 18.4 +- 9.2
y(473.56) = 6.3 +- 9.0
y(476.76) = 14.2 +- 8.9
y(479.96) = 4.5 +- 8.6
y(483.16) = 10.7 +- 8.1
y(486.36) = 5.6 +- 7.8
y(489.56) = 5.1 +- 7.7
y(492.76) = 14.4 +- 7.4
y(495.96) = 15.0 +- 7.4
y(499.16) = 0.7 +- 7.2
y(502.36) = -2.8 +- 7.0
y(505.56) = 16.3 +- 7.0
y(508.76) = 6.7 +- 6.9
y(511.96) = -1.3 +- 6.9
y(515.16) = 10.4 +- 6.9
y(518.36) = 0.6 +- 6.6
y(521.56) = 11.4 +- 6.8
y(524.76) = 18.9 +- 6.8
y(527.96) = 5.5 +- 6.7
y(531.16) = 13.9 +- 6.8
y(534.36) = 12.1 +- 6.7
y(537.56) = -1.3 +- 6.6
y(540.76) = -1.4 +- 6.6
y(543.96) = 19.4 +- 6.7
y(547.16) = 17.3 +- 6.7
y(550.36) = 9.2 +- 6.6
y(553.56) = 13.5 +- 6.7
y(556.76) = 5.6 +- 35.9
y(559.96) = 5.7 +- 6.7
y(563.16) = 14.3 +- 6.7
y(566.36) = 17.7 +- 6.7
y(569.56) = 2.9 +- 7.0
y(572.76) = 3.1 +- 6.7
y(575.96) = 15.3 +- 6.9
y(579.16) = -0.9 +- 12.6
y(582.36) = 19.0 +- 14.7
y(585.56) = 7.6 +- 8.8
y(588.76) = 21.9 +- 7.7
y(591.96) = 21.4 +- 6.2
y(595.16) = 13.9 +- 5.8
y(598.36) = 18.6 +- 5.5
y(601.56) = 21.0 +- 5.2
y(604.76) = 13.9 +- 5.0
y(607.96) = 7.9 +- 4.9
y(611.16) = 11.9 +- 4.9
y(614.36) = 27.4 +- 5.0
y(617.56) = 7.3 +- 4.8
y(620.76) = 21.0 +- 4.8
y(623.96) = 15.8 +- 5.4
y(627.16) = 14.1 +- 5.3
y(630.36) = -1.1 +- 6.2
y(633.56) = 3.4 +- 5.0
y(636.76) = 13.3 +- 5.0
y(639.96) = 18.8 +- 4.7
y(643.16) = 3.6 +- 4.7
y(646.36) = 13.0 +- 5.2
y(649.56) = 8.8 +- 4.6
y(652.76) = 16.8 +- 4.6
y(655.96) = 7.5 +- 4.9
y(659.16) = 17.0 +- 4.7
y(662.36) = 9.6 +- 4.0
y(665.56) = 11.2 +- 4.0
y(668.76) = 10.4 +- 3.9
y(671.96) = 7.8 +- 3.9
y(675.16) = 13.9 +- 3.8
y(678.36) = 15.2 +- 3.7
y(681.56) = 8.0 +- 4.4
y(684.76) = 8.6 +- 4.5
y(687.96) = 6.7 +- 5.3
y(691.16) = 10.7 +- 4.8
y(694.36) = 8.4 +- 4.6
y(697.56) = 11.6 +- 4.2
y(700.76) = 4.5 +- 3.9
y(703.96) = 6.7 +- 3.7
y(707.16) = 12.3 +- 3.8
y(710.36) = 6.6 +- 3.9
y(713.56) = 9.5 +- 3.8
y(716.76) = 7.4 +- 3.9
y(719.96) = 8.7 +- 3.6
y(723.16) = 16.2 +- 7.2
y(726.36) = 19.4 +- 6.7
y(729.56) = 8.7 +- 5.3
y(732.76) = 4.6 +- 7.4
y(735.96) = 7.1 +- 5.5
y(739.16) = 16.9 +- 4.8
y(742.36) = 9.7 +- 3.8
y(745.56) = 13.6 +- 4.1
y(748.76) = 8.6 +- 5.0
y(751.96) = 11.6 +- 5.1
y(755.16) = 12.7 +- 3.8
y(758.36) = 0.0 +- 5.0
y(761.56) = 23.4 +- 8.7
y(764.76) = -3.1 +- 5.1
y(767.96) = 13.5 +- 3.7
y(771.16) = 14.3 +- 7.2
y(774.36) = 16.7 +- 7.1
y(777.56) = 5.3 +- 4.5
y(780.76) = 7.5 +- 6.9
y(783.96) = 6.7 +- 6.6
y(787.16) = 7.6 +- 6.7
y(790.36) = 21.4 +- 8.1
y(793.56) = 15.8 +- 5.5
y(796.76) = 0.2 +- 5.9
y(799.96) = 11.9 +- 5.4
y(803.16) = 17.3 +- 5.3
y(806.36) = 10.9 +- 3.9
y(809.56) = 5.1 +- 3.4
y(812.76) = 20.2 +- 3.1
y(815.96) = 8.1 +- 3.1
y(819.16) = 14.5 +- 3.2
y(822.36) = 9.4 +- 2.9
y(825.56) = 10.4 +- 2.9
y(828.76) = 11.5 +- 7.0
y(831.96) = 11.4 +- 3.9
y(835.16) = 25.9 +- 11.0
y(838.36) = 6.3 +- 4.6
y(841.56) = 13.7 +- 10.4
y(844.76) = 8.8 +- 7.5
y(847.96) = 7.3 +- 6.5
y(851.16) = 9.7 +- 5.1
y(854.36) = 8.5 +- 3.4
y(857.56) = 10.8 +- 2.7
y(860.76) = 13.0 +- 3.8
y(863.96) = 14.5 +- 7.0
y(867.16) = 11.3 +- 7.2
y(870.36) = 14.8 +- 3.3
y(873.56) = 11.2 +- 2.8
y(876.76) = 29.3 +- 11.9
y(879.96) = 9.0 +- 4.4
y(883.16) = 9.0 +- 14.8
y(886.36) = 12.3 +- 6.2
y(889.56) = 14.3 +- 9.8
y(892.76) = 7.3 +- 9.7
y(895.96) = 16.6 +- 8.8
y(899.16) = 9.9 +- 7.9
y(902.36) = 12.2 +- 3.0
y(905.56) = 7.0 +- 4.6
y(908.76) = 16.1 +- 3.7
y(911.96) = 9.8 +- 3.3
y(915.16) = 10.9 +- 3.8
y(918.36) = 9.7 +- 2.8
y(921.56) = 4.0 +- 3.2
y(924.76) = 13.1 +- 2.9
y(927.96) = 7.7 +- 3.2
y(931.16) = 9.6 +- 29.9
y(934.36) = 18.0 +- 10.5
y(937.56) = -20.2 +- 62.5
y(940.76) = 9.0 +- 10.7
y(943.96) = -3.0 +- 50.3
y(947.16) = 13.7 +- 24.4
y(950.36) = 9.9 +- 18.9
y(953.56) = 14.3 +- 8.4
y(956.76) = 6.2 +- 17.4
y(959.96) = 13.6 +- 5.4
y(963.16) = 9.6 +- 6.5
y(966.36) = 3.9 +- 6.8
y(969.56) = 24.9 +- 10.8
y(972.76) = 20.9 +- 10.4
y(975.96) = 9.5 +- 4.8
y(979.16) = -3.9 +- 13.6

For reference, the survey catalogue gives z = 0.24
